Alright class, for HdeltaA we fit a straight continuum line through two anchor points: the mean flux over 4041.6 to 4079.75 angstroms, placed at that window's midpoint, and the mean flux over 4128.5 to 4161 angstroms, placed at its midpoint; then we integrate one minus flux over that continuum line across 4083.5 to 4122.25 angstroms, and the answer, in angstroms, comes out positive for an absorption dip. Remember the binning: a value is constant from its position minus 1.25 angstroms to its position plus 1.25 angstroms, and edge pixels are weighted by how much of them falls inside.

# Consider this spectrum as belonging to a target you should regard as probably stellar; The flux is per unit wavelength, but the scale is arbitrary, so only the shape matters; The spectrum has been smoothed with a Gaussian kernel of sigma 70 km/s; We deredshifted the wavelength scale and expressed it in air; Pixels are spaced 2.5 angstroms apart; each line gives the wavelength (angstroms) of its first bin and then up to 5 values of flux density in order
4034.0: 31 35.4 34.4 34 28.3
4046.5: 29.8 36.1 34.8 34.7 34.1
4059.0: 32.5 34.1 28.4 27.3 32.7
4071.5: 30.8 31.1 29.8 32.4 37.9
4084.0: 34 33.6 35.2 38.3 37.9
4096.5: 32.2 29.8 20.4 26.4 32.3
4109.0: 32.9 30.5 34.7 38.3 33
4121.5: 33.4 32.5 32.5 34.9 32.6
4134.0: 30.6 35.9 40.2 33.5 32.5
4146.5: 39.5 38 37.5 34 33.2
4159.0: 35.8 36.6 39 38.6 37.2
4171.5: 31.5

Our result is 1.1 angstroms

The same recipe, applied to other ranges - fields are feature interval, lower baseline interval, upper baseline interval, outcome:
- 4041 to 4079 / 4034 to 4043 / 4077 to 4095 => 2.95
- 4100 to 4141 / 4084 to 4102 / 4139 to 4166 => 2.39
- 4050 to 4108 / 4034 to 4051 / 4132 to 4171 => 2.92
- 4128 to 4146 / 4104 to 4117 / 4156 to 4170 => 0.18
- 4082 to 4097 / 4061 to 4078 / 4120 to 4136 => -2.00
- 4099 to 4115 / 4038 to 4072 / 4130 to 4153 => 2.24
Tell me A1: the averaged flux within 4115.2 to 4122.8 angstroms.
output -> 34.9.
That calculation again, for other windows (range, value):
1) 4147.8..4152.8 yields 37.7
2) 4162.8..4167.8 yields 38.8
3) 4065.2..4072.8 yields 30.3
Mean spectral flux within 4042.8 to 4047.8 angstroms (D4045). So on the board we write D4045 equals 29.1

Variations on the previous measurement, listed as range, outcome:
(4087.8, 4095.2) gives 37.1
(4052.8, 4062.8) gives 33.8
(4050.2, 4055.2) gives 34.8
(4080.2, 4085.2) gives 35.9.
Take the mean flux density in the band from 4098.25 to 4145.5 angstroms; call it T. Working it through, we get 32.5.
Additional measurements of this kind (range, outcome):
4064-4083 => 31.5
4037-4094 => 33.1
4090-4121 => 32.3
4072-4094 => 34.1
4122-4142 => 34.1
